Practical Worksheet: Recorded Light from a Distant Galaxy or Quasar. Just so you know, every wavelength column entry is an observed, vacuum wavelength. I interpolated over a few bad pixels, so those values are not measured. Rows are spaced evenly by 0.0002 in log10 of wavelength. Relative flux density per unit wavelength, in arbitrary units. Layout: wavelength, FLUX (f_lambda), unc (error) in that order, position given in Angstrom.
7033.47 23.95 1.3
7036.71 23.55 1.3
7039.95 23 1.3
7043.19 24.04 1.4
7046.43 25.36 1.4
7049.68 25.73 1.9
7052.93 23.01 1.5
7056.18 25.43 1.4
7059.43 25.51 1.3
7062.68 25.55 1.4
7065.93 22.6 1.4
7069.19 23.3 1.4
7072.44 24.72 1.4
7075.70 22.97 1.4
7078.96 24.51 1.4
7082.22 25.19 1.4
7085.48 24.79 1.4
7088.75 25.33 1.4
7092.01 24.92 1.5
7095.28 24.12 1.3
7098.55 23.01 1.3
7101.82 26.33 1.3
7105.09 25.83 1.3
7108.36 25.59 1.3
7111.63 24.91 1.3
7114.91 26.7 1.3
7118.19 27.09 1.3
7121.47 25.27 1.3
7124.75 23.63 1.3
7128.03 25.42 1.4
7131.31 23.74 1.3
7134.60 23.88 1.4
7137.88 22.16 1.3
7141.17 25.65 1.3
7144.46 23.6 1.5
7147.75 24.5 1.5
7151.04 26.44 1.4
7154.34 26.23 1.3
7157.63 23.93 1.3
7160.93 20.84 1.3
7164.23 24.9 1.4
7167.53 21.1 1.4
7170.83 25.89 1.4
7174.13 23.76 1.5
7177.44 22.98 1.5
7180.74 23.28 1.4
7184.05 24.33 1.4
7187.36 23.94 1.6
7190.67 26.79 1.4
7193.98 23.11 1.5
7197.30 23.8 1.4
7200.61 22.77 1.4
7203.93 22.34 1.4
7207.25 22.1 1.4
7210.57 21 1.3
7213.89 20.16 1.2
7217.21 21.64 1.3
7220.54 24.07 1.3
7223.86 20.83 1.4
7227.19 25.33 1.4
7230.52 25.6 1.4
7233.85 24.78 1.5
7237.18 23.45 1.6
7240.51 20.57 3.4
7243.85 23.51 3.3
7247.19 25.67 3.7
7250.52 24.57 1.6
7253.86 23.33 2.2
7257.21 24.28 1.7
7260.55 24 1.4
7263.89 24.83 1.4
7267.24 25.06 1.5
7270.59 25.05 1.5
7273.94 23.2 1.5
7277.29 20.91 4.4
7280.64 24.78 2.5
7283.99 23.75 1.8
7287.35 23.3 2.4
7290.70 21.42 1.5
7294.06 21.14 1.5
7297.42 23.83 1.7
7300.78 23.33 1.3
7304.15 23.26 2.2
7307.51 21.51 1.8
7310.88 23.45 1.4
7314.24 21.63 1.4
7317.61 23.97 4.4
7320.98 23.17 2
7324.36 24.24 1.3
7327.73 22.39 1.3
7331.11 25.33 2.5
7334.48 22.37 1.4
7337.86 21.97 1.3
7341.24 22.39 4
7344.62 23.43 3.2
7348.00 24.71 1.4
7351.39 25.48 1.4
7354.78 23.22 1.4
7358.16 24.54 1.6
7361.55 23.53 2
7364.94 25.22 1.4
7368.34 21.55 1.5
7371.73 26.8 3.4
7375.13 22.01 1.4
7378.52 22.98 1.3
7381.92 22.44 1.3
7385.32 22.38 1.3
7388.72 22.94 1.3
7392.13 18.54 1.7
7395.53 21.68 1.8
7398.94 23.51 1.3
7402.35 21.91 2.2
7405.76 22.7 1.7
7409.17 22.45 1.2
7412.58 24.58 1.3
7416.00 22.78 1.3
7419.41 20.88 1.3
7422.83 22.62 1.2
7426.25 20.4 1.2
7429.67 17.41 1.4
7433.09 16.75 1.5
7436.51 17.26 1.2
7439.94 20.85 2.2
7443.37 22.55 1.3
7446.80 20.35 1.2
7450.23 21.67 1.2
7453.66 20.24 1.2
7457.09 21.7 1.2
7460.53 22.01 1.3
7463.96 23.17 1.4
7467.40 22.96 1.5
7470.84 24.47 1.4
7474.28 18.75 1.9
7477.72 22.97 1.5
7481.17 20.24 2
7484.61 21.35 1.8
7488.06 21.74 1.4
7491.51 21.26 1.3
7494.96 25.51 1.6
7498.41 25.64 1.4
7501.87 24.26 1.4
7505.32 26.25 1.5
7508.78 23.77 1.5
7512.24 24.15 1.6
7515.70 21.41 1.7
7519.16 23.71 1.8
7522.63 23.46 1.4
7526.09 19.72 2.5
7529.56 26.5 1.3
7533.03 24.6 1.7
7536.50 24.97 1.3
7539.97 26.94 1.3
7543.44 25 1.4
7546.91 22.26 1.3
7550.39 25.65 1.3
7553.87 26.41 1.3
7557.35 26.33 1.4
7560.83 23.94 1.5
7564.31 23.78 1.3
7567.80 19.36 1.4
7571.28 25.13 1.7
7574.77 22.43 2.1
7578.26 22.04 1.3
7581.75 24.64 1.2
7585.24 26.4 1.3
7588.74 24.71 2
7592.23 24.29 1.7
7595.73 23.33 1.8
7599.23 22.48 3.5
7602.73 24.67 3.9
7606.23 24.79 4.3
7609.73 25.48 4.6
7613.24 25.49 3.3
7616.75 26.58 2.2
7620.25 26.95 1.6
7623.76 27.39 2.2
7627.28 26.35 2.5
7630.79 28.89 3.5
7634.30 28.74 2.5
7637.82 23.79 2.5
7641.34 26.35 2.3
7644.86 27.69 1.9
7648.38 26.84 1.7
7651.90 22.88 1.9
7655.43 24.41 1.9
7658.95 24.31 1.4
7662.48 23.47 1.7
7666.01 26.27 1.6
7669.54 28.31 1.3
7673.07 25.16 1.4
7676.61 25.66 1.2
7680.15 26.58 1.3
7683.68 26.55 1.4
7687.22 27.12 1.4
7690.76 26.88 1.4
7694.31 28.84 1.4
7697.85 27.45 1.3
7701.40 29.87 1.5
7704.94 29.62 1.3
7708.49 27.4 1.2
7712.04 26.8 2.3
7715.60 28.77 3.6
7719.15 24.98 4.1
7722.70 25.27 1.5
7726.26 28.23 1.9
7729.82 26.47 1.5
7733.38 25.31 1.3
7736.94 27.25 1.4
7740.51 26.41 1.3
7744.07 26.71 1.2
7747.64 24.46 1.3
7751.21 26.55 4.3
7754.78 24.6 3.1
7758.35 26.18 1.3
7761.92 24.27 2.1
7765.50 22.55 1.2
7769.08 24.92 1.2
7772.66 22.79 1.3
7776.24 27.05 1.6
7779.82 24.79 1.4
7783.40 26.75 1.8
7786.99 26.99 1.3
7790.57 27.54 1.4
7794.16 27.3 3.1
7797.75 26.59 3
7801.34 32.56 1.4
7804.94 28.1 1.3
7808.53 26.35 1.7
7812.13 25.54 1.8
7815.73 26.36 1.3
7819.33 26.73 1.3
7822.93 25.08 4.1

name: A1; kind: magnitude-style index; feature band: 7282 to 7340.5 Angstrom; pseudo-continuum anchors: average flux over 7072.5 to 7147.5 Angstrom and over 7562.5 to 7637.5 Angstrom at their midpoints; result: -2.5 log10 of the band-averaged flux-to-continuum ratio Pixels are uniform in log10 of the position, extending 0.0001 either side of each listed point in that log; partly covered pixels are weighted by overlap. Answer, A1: 0.085 mag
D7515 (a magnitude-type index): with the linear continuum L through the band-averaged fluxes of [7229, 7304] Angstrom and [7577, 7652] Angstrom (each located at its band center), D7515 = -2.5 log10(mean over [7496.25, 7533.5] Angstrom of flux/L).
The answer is 0.05 mag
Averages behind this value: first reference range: 23.6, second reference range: 25.6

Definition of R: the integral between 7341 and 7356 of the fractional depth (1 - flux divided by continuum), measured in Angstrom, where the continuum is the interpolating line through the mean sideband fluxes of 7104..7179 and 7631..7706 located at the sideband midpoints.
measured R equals 0.8 Angstrom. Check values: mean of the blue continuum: 24.5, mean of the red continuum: 26.5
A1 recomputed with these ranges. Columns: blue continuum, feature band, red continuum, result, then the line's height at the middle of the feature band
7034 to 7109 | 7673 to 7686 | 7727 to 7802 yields -0.01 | 25.8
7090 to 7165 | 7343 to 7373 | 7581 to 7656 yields 0.04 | 25.2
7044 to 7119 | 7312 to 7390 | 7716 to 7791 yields 0.08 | 25.2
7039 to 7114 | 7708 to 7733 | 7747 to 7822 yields -0.03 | 26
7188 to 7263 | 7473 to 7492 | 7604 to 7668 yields 0.18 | 25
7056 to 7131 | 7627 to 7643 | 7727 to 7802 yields -0.04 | 25.8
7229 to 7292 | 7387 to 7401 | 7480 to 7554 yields 0.10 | 23.8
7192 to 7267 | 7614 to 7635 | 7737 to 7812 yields -0.08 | 25.4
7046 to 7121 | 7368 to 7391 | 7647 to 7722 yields 0.12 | 25.7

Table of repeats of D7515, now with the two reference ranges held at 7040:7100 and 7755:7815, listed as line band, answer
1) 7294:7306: 0.09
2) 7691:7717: -0.09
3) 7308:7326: 0.08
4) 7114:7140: -0.01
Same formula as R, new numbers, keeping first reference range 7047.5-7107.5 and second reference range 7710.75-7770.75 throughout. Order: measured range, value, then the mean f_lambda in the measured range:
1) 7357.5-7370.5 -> 0.72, 23.7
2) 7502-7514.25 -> 0.40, 24.6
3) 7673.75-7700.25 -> -1.28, 27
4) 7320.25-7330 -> 0.65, 23.4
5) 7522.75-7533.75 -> 0.85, 23.5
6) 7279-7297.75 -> 1.53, 23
